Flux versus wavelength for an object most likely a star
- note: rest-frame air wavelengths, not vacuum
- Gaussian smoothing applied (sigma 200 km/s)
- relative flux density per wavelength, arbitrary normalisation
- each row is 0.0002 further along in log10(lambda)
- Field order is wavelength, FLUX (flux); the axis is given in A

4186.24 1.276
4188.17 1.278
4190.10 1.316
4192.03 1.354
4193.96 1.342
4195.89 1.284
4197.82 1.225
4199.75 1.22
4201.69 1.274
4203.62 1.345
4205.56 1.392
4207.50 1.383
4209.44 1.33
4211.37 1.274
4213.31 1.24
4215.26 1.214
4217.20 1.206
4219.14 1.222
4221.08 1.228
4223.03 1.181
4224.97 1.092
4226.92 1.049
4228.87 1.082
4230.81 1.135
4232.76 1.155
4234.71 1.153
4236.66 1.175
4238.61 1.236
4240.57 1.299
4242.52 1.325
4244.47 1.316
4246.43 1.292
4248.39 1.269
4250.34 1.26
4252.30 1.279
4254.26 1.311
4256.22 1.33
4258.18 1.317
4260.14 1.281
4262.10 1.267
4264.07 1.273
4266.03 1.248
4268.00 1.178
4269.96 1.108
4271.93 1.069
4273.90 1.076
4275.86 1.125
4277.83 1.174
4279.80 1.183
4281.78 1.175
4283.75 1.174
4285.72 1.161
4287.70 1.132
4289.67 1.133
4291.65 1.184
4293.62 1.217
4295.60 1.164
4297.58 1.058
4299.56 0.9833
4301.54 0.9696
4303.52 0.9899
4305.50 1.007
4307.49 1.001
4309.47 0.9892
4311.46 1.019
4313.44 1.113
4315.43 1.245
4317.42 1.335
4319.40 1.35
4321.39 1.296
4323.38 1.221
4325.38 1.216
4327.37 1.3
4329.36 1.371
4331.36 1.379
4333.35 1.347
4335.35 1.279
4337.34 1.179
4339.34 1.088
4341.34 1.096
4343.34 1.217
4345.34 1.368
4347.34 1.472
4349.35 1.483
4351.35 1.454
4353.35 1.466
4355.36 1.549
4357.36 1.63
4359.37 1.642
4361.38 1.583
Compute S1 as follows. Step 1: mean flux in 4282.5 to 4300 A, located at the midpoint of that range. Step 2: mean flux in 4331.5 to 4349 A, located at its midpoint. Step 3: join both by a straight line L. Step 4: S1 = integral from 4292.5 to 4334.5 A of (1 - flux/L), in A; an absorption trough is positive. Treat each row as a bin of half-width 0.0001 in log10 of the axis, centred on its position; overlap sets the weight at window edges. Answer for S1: 1.1 A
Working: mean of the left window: 1.14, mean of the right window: 1.27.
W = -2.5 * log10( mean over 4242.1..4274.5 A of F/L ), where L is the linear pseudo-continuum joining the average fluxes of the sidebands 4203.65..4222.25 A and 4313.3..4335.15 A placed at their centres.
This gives 0.03 mag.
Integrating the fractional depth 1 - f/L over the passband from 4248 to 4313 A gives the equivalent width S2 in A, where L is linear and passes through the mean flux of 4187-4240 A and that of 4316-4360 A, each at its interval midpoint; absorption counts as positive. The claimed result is 7.2 A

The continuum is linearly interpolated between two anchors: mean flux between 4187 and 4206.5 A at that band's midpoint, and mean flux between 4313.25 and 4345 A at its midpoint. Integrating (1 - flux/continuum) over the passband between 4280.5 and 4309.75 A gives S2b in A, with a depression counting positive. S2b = 4.1 A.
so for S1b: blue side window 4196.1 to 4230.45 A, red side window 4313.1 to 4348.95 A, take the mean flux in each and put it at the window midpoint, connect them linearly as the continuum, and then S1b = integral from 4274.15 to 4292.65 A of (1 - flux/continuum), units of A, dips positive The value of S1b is 1.50 A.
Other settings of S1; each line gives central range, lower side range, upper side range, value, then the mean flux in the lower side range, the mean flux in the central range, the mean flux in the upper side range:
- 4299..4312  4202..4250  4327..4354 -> 3.0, 1.23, 0.993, 1.32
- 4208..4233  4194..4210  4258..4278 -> 1.7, 1.31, 1.19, 1.19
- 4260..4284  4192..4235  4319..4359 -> 2.0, 1.23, 1.18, 1.34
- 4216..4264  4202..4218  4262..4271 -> 0.8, 1.3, 1.23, 1.21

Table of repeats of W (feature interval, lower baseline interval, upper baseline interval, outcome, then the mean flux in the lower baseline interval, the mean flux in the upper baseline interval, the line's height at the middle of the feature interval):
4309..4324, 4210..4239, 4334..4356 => 0.078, 1.18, 1.33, 1.29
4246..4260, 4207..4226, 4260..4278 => -0.088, 1.23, 1.18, 1.19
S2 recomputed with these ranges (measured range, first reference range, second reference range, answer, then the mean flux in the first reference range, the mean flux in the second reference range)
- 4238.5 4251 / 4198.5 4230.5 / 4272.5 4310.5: -1.2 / 1.23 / 1.1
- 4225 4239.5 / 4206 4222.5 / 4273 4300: 1.1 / 1.26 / 1.14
